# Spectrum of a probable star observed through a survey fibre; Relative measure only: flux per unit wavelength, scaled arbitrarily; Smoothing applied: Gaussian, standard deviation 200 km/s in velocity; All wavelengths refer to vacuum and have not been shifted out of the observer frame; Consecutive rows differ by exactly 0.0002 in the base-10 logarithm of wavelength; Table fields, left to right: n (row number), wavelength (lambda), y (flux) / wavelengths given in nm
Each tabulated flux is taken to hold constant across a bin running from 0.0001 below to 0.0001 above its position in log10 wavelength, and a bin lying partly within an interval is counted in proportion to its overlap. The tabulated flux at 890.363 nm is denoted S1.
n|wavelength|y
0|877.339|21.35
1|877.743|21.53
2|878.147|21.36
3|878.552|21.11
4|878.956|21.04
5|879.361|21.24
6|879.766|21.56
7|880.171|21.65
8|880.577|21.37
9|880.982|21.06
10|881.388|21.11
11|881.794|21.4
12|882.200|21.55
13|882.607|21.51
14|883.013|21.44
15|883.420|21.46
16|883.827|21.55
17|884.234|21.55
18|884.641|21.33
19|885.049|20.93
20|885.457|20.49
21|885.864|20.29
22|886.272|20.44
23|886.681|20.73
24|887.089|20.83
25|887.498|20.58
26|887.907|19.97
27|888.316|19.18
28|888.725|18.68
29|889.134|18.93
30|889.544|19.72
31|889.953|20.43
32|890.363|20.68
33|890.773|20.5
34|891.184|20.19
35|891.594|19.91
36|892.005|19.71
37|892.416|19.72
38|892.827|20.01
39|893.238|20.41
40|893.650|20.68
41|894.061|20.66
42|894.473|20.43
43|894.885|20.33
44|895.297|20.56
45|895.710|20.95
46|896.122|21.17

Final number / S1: 20.68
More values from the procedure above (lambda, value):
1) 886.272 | 20.44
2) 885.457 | 20.49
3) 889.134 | 18.93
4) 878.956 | 21.04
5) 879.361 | 21.24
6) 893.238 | 20.41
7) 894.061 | 20.66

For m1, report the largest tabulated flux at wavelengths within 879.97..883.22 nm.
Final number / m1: 21.65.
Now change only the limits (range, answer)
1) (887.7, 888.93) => 19.97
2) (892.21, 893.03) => 20.01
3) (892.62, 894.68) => 20.68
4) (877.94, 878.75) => 21.36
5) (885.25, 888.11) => 20.83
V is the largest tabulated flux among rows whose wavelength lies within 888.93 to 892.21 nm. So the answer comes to 20.68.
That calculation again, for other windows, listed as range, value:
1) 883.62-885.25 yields 21.55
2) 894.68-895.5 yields 20.56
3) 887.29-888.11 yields 20.58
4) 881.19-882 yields 21.4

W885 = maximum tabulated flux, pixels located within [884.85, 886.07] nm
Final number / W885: 20.93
